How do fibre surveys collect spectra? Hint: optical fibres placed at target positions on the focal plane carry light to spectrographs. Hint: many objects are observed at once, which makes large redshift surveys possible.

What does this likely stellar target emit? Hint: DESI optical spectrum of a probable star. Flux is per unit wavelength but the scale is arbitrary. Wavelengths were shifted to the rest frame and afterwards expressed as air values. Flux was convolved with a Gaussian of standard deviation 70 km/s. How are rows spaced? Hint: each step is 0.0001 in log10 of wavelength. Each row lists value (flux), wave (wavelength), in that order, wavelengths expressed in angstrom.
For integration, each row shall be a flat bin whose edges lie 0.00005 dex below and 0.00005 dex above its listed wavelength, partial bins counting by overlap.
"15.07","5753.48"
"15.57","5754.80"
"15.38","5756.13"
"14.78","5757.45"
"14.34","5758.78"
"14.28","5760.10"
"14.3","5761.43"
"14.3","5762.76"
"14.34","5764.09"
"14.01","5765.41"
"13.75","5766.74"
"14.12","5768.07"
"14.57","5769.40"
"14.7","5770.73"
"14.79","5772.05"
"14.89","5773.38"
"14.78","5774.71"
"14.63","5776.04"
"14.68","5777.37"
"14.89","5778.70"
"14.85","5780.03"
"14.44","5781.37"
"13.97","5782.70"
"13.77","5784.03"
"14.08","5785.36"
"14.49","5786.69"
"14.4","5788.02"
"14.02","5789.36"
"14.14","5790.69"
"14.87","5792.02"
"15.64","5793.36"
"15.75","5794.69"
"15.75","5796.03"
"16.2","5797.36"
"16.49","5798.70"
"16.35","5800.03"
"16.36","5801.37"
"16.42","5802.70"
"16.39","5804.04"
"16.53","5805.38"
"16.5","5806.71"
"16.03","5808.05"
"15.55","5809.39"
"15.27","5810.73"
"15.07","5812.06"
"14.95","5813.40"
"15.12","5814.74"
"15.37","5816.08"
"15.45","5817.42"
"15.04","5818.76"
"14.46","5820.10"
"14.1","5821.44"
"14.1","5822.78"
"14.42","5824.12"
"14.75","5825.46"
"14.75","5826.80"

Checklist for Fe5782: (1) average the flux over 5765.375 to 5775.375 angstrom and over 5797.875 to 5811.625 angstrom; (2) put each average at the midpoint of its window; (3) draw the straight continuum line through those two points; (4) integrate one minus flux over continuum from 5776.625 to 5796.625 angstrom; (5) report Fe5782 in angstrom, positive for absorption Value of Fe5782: 0.8 angstrom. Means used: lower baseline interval 14.5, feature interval 14.6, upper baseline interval 16.2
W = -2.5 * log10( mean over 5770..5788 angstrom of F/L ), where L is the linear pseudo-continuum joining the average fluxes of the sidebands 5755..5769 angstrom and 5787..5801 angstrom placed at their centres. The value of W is 0.03 mag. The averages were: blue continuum 14.4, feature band 14.5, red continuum 15.4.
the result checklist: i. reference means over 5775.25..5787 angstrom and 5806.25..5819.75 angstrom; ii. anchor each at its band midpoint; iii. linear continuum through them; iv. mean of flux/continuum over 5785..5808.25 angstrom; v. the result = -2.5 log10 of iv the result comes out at -0.05 mag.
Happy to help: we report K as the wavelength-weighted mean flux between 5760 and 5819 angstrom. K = 15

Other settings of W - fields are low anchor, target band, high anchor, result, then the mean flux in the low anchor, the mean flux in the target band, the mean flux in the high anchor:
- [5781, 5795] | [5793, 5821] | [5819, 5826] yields -0.09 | 14.5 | 15.7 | 14.4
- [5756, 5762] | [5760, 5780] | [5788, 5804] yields 0.03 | 14.6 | 14.5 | 15.6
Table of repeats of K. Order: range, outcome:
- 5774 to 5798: 14.7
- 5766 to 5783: 14.5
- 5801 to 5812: 16.1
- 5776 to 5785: 14.4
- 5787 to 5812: 15.7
